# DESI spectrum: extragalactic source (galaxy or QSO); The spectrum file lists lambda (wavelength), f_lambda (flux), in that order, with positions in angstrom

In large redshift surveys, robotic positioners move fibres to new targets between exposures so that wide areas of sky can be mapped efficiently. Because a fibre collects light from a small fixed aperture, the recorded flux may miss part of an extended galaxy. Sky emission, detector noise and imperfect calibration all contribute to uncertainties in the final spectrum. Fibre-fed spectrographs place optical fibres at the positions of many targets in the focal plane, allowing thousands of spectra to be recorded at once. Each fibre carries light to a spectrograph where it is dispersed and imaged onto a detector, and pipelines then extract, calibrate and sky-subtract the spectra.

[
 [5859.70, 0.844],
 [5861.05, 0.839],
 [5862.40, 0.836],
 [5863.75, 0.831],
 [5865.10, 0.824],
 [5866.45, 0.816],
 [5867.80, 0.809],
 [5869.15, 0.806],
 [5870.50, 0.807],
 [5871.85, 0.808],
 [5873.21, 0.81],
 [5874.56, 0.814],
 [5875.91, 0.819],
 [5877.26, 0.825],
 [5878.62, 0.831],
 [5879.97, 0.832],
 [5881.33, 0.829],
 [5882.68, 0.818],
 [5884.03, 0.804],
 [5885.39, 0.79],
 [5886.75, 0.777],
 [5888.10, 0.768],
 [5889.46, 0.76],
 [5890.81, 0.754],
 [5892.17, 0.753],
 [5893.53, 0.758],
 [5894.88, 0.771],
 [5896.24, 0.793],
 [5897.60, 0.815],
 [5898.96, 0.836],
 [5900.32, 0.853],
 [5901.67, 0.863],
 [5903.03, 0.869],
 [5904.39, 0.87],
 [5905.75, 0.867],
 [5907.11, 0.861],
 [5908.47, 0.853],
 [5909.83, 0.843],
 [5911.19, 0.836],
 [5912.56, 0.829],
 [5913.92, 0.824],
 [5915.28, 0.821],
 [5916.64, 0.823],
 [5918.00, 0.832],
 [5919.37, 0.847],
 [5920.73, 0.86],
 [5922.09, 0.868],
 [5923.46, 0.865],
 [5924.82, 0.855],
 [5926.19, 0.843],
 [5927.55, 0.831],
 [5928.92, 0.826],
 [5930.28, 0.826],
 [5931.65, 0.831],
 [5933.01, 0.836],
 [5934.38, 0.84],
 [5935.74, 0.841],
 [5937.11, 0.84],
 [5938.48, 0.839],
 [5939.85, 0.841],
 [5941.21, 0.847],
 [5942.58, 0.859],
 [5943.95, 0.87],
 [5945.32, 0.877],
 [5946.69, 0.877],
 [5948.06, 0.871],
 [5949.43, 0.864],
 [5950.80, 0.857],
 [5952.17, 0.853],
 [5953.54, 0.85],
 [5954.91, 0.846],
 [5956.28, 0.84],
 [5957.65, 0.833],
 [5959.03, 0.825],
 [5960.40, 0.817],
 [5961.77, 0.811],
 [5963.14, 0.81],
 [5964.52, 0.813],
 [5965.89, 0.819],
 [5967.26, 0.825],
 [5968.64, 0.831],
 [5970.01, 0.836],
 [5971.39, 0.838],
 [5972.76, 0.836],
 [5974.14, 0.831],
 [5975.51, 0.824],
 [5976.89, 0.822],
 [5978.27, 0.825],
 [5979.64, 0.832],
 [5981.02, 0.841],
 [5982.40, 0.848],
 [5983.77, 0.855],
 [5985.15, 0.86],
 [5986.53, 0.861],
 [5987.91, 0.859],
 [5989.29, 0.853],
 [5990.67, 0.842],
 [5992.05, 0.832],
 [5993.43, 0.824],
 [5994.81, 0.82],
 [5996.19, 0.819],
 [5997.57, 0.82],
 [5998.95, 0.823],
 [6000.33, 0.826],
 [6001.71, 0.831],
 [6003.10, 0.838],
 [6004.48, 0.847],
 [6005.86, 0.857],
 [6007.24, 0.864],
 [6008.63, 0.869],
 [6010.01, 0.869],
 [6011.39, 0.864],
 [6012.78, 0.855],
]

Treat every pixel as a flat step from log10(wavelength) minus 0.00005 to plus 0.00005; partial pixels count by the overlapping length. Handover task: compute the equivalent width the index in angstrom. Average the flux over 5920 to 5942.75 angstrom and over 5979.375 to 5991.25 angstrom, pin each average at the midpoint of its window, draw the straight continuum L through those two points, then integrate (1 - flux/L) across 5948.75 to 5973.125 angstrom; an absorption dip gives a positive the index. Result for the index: 0.4 angstrom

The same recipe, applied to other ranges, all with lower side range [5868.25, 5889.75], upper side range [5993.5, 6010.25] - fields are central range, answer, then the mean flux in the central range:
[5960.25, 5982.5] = 0.1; 0.827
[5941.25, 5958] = -0.7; 0.858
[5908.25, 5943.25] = -0.9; 0.84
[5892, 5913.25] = -0.5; 0.831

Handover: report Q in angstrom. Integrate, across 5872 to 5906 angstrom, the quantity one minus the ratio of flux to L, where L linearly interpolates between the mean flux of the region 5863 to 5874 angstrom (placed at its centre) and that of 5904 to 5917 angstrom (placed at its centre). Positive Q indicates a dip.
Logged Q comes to 0.7 angstrom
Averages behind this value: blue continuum 0.814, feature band 0.81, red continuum 0.842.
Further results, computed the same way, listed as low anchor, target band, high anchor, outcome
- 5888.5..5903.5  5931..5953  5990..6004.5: -1.1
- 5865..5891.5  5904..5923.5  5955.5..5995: -0.7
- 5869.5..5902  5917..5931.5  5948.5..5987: -0.5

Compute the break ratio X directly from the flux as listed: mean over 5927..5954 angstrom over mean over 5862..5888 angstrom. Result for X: 1.0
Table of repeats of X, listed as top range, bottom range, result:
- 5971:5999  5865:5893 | 1.04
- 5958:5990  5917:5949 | 0.98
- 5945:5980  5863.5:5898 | 1.05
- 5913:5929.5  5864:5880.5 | 1.03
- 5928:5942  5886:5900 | 1.07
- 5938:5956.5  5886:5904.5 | 1.07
